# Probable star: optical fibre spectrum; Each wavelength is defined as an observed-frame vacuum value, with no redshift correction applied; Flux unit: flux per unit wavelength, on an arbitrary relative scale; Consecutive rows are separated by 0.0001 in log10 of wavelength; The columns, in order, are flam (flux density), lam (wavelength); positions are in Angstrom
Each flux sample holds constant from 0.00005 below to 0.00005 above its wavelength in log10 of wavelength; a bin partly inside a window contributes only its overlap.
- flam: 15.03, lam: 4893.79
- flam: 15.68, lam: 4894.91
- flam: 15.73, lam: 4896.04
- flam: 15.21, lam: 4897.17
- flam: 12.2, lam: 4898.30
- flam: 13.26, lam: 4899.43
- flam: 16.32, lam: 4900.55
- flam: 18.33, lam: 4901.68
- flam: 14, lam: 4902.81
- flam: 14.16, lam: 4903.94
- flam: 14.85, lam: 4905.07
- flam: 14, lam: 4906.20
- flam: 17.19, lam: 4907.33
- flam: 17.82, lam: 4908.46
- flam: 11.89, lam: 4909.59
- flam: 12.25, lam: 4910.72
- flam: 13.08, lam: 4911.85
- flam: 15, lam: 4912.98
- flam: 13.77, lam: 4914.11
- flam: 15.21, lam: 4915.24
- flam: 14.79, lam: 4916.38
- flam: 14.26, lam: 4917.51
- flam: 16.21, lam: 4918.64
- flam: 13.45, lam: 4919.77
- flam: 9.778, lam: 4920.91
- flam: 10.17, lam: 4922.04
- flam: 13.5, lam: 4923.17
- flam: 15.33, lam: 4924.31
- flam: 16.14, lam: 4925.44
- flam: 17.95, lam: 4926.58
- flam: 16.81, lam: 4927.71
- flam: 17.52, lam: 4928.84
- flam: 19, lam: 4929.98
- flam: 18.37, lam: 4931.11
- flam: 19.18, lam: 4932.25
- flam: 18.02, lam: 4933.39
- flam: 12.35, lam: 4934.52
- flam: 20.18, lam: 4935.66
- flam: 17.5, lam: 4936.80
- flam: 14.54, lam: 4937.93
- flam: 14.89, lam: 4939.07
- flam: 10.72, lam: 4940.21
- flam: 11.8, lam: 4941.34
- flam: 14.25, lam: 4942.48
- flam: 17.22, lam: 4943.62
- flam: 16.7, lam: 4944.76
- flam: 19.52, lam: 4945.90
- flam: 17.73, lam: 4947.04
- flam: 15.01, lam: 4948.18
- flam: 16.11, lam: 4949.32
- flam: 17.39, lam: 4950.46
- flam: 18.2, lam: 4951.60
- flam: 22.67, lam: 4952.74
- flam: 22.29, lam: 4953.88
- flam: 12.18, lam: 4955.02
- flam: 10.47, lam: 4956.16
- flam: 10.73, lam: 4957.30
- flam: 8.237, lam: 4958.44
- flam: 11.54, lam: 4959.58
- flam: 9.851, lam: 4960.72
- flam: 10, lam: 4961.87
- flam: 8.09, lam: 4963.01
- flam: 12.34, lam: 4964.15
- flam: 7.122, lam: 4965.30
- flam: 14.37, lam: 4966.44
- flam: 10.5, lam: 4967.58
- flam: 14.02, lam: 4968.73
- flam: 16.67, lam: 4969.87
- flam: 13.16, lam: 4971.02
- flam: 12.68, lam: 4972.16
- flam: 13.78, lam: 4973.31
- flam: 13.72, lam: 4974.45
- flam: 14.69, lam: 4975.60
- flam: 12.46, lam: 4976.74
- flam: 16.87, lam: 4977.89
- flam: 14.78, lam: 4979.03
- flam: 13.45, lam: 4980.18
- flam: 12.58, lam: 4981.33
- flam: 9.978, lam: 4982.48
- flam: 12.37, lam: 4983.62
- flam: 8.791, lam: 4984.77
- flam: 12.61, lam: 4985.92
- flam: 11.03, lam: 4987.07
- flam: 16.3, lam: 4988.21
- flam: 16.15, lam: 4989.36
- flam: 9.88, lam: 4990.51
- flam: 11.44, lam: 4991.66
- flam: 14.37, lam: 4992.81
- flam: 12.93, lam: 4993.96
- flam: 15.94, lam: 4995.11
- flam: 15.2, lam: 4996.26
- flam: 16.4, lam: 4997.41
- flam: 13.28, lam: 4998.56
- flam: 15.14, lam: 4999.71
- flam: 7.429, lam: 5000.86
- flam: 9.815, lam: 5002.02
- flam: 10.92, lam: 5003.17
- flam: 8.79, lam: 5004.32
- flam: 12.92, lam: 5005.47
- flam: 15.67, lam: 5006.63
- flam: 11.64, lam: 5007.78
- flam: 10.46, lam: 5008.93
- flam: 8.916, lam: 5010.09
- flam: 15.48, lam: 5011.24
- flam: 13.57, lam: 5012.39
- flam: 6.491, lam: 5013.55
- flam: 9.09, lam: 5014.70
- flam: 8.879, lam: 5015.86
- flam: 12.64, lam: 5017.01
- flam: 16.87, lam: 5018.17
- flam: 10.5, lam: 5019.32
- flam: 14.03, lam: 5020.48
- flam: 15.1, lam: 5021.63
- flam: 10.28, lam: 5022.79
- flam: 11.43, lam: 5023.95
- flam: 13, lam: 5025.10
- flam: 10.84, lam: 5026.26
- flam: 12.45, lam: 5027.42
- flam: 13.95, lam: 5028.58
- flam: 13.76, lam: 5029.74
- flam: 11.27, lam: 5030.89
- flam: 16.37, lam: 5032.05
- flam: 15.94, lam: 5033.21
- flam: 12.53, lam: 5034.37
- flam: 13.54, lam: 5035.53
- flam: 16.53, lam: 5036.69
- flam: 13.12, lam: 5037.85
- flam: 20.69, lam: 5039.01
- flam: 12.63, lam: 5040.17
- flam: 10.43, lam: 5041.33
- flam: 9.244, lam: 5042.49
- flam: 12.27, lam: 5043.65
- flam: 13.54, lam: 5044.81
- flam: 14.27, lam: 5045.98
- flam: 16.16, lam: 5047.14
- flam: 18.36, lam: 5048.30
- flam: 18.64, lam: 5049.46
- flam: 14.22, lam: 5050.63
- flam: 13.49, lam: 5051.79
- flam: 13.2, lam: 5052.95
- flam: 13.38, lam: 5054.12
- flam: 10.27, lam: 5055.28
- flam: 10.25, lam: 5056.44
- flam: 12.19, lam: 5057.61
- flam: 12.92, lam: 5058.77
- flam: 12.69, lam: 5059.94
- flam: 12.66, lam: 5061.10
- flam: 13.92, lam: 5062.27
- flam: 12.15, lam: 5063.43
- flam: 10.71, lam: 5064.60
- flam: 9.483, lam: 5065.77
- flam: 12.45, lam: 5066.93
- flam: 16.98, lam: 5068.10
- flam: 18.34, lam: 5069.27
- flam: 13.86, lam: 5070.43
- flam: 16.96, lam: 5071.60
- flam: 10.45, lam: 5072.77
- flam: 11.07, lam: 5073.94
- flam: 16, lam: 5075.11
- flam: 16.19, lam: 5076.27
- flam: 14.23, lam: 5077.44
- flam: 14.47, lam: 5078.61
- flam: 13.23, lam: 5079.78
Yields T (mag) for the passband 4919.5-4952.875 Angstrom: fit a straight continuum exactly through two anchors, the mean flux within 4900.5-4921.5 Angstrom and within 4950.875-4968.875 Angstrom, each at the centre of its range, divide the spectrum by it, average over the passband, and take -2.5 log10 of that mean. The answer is -0.18 mag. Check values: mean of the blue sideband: 14.5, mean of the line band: 16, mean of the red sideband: 12.7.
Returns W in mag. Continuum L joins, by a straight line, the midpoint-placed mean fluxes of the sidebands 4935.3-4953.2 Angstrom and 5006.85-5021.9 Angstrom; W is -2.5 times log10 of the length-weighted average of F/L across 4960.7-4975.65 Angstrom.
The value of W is 0.21 mag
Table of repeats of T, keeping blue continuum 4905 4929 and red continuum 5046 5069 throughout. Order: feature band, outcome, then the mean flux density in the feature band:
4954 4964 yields 0.30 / 10.8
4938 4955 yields -0.16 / 16.5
